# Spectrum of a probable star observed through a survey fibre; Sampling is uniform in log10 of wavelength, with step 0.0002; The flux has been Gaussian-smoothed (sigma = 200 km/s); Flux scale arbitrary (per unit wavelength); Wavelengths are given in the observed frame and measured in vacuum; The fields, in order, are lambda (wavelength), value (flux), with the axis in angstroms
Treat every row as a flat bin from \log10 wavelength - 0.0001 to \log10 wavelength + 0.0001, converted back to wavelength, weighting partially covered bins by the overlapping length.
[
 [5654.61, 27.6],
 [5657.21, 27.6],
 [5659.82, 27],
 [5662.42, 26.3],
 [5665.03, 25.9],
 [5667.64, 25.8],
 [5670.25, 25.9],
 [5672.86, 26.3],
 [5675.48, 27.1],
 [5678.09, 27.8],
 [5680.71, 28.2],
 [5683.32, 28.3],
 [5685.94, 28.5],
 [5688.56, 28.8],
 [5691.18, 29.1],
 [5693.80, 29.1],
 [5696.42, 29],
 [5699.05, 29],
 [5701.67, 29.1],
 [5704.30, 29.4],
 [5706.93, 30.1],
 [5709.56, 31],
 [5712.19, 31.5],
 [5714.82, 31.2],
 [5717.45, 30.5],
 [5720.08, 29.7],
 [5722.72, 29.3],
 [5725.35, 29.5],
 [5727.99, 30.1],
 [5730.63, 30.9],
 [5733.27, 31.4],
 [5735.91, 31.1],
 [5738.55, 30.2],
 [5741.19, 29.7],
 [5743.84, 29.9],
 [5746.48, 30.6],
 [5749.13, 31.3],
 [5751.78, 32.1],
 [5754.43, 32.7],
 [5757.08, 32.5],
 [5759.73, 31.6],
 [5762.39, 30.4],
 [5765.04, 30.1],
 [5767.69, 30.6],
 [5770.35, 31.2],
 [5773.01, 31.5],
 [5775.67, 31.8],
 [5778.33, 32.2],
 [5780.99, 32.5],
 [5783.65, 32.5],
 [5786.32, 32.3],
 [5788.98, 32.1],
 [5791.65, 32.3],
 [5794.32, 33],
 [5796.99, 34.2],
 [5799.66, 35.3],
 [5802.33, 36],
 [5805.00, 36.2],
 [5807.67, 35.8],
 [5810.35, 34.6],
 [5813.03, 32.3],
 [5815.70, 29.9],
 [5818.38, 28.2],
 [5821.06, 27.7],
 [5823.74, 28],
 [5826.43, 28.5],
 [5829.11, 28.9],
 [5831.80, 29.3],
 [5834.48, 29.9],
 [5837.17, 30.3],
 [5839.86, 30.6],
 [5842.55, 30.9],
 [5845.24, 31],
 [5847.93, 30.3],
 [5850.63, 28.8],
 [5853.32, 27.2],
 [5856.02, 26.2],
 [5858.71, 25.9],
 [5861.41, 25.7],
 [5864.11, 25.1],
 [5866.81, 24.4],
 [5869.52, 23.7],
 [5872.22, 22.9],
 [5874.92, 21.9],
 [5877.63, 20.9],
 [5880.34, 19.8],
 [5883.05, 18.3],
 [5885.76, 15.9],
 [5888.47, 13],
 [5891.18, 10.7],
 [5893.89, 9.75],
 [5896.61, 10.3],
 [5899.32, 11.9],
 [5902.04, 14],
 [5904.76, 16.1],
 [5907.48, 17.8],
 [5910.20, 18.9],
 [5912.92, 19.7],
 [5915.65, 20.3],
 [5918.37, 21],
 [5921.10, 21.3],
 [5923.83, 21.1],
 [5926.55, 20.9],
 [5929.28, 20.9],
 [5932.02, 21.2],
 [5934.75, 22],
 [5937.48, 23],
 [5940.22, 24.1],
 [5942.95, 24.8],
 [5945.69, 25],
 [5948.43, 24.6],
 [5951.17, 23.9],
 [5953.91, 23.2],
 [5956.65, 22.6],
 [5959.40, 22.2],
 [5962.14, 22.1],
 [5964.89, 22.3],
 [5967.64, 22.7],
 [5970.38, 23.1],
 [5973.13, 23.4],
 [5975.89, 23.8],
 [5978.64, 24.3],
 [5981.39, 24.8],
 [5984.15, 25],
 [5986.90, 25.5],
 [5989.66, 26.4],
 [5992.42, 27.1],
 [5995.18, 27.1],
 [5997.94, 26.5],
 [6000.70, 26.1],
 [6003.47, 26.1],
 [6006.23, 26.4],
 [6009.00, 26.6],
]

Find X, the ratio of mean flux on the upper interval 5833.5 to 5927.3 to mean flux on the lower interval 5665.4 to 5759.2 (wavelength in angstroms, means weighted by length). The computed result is 0.73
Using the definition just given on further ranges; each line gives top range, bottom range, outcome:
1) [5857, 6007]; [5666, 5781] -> 0.72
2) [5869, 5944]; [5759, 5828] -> 0.59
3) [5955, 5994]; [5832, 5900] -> 1.05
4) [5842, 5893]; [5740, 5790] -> 0.73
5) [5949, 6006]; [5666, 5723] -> 0.85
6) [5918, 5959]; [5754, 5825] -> 0.71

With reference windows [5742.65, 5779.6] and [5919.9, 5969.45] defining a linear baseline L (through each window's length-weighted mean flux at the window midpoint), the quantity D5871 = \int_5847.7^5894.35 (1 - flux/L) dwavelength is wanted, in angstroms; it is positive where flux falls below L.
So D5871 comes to 8.14 angstroms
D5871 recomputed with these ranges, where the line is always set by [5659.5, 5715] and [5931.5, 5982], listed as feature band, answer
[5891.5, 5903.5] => 6.4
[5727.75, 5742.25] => -1.7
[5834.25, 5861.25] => -3.8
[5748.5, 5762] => -2.4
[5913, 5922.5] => 1.3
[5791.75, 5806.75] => -4.8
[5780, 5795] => -3.4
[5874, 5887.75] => 3.2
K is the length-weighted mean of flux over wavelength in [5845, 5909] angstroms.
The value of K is 20.3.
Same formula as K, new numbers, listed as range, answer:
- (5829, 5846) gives 30.2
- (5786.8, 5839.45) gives 31.7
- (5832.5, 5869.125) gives 28.1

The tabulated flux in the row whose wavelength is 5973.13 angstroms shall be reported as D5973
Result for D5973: 23.4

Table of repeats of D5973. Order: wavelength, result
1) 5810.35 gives 34.6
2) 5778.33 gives 32.2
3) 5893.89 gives 9.75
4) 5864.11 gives 25.1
